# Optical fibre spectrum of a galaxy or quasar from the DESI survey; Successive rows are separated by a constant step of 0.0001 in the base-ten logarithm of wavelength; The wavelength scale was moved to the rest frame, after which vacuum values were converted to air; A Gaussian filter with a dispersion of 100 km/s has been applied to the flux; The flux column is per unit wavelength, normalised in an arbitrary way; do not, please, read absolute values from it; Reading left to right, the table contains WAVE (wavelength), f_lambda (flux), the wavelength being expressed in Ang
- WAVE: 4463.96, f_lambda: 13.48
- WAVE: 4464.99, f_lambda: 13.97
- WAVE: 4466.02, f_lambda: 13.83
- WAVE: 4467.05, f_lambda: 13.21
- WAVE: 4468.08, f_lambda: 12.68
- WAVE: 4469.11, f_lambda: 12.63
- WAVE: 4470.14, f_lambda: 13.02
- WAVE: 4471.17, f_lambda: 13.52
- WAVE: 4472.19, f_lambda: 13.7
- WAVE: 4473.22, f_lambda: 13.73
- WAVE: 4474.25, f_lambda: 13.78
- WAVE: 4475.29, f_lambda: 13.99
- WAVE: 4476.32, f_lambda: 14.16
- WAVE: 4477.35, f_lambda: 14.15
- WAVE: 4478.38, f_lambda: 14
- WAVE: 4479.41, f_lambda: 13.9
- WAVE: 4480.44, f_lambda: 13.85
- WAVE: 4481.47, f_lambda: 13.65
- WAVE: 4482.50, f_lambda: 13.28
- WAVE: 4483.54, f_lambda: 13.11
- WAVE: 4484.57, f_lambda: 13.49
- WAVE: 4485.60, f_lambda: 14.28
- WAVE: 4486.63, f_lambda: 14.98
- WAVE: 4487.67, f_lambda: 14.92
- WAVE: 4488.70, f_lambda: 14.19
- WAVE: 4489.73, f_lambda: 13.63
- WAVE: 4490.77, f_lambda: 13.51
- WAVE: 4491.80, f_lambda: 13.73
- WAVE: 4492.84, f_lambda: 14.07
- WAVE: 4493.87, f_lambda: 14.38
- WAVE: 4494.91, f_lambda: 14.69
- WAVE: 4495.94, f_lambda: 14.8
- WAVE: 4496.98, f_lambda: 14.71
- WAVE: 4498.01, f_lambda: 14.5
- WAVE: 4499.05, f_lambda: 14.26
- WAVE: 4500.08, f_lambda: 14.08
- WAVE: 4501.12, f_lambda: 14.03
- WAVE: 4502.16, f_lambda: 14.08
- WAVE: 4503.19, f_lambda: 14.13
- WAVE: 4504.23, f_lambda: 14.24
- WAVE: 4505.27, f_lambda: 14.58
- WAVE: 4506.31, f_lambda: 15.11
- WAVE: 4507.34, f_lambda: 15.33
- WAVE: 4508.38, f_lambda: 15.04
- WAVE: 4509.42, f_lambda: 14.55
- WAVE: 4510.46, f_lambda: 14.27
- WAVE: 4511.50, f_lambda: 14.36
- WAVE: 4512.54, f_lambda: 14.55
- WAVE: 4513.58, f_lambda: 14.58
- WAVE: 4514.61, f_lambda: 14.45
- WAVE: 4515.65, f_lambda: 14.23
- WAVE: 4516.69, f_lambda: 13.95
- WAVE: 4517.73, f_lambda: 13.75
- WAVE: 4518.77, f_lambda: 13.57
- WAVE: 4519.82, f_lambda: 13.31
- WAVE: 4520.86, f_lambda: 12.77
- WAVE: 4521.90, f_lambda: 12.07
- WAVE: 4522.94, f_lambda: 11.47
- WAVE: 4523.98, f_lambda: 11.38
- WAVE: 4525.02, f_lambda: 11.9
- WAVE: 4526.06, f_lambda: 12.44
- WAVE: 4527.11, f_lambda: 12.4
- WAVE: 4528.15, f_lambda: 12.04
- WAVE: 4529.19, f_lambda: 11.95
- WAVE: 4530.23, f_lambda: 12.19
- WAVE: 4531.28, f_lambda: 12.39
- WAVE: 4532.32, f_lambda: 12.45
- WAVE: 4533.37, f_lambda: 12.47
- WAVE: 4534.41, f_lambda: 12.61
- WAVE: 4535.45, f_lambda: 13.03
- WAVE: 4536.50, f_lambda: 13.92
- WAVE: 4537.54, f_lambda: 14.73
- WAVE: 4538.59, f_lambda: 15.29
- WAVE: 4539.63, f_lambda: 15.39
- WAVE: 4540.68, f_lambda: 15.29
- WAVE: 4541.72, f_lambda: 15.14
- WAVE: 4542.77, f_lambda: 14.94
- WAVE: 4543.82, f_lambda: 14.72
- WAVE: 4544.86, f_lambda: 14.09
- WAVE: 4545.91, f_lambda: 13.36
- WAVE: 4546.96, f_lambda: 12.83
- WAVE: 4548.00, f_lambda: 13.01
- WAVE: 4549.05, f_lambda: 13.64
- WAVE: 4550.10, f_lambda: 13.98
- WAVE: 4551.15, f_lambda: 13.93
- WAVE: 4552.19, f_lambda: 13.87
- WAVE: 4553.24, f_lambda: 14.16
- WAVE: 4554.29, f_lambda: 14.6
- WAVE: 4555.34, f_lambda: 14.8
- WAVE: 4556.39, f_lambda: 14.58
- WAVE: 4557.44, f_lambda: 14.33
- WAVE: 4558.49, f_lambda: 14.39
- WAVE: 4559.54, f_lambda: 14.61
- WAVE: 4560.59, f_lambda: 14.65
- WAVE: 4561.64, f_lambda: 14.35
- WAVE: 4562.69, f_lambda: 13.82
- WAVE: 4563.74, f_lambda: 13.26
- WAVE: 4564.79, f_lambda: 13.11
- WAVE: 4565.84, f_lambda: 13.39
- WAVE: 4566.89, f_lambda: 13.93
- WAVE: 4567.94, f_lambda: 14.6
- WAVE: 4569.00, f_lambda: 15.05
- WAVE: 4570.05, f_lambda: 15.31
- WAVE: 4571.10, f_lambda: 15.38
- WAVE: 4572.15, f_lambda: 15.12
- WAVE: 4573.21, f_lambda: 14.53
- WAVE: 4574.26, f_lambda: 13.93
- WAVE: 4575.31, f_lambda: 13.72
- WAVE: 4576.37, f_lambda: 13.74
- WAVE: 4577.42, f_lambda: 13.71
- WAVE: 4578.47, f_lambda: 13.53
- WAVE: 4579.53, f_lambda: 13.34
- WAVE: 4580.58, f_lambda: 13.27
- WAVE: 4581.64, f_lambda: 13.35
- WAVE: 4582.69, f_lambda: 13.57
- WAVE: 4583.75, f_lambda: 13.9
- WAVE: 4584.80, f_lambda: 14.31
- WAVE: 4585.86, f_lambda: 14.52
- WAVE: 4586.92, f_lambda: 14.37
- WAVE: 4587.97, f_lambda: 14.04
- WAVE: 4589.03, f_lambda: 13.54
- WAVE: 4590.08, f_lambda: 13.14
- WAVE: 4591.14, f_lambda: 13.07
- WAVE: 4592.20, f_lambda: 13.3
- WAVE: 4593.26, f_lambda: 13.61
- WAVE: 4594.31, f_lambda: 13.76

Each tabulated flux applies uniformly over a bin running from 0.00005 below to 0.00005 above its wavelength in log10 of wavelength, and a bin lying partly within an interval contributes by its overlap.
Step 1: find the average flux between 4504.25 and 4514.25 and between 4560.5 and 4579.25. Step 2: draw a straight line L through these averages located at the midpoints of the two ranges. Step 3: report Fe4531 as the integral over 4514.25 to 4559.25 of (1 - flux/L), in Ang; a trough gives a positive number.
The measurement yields 2.82 Ang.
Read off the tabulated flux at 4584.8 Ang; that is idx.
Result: 14.31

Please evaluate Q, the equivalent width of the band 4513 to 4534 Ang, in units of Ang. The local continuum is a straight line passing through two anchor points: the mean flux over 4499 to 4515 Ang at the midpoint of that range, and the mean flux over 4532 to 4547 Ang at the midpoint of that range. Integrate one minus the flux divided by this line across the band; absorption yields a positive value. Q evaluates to 2.19 Ang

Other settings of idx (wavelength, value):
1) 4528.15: 12.04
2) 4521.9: 12.07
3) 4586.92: 14.37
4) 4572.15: 15.12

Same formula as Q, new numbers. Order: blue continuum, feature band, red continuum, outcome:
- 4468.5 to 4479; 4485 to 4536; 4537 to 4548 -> 1.5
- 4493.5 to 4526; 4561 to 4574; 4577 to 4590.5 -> -0.5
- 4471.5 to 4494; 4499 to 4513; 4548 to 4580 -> -0.5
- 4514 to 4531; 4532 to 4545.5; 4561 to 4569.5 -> -1.0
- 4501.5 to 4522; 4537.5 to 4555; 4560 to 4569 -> -0.3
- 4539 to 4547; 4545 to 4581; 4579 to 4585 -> 0.0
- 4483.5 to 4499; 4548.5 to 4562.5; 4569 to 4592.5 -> -0.2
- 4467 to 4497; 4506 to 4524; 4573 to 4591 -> -0.1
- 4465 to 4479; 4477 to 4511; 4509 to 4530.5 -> -2.1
